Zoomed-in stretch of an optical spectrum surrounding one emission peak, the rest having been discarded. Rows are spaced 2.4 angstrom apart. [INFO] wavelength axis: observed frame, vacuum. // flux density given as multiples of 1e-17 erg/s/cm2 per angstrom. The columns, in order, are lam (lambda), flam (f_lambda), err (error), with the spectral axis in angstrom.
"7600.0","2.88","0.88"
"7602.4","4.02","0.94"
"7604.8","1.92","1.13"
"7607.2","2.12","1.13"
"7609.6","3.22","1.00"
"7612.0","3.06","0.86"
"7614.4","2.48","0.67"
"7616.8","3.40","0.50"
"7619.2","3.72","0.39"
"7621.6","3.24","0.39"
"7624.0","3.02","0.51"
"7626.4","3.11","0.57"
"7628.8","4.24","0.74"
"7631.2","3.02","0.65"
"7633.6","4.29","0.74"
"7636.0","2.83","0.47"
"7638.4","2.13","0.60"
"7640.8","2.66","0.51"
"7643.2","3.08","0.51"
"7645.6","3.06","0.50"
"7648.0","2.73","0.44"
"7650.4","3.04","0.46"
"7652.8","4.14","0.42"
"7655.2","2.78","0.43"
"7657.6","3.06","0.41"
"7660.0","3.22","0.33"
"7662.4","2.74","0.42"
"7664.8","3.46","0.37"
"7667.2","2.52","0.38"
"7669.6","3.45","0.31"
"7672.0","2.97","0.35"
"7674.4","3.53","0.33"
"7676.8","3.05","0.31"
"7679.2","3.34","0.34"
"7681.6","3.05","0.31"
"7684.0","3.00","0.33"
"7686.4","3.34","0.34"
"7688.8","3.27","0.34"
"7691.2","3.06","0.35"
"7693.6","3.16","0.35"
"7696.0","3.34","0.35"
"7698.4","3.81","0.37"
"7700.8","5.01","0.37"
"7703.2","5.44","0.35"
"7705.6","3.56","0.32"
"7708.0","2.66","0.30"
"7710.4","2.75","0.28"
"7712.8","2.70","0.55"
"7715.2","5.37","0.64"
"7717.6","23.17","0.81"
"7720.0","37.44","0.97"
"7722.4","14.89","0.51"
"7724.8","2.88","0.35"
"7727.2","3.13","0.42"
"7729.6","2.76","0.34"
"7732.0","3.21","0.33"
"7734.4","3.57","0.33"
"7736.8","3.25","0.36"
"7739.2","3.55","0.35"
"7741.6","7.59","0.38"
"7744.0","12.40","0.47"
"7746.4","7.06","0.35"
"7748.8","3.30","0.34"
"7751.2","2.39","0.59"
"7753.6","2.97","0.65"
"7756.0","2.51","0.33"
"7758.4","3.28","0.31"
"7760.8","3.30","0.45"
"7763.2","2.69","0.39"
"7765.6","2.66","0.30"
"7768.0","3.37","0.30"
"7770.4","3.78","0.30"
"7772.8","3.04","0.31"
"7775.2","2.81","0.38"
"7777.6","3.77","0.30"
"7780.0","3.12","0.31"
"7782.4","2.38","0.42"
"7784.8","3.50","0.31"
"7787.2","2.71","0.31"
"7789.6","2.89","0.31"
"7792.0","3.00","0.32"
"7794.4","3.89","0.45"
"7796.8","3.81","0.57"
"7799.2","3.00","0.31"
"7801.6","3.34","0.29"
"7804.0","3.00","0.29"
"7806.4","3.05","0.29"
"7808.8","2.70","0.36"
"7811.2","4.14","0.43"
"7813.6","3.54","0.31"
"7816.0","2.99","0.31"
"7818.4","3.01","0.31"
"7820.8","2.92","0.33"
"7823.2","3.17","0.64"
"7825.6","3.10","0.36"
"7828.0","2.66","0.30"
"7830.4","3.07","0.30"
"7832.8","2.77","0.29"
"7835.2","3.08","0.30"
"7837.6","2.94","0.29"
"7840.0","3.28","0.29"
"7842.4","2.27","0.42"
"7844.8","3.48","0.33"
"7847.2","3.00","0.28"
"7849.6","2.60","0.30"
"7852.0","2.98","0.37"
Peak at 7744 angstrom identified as [N II]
